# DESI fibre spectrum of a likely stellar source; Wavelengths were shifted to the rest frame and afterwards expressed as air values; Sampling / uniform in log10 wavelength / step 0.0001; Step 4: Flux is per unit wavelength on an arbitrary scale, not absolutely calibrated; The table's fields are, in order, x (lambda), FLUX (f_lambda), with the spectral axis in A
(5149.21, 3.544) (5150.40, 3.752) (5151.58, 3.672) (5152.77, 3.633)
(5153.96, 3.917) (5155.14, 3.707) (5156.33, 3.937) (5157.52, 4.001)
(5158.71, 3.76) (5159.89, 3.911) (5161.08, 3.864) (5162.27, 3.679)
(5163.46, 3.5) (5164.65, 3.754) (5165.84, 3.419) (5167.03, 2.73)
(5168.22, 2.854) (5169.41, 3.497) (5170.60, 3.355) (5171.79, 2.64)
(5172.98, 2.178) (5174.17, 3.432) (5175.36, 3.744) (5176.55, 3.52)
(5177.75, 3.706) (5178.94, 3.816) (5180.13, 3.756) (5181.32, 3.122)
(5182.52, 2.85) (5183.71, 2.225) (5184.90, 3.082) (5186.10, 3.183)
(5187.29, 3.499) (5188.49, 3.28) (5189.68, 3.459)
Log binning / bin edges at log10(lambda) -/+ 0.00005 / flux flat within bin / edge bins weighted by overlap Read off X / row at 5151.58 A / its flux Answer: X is 3.672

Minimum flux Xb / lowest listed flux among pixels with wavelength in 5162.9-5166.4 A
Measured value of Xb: 3.419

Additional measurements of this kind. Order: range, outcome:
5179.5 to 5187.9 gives 2.225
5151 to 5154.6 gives 3.633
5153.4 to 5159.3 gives 3.707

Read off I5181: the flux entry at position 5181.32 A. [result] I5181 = 3.122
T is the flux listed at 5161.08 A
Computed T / 3.864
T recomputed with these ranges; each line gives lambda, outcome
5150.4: 3.752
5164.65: 3.754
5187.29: 3.499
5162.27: 3.679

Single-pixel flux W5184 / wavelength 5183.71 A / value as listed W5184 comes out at 2.225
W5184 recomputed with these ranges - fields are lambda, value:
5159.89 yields 3.911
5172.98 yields 2.178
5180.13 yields 3.756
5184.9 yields 3.082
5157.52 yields 4.001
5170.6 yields 3.355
